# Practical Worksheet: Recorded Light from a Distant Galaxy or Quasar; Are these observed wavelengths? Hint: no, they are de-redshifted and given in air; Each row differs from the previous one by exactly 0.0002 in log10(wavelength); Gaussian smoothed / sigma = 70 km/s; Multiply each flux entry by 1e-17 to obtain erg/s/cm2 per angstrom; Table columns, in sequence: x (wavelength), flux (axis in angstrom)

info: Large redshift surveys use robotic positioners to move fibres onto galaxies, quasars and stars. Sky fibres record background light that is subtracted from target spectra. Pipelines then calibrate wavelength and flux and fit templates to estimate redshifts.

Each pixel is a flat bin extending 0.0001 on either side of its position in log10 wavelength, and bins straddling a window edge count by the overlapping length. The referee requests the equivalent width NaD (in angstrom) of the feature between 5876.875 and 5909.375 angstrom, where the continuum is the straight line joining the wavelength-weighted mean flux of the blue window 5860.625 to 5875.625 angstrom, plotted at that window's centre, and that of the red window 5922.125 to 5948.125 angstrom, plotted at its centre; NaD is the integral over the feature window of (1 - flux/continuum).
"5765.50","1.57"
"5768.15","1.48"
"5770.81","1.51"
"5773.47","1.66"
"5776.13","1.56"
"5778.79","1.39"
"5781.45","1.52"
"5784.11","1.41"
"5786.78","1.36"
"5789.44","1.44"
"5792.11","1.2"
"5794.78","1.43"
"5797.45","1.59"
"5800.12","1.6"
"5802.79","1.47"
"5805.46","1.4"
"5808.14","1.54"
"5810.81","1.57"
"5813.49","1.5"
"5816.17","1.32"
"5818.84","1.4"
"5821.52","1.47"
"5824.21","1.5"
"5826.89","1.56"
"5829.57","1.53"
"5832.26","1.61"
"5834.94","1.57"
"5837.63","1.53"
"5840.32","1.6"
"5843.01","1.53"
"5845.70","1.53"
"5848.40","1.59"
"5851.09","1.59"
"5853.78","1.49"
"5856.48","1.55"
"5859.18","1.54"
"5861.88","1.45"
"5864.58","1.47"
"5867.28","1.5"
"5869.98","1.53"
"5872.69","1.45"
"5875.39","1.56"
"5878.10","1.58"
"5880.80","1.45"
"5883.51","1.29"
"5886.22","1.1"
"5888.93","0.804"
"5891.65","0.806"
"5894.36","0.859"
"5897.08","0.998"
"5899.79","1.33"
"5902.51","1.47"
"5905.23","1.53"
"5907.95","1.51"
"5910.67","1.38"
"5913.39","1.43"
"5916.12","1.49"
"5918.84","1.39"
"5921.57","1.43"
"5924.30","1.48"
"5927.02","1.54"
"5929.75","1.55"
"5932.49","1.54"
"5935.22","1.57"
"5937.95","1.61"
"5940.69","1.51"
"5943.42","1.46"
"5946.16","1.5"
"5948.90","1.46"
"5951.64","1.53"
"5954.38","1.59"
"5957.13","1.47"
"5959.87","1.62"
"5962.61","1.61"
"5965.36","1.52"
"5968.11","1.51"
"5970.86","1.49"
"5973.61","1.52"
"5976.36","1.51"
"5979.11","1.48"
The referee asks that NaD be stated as 6.0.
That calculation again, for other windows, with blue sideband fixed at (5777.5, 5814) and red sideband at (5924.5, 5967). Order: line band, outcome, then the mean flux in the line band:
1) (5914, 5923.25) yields 0.5 angstrom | 1.44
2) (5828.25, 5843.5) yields -0.9 angstrom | 1.56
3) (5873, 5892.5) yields 3.3 angstrom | 1.25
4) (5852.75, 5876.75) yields -0.2 angstrom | 1.5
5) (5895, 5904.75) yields 1.6 angstrom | 1.26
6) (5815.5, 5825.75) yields 0.3 angstrom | 1.43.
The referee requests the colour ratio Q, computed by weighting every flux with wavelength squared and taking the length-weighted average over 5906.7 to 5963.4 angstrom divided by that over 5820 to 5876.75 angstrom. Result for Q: 1.01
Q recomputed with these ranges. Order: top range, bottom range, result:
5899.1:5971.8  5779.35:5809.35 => 1.09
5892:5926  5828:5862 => 0.89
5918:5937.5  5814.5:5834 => 1.05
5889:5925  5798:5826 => 0.90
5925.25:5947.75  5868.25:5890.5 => 1.16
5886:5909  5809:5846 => 0.78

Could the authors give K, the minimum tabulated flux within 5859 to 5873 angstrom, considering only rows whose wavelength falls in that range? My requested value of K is 1.45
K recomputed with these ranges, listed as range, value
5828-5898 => 0.804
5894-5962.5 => 0.859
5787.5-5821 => 1.2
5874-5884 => 1.29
